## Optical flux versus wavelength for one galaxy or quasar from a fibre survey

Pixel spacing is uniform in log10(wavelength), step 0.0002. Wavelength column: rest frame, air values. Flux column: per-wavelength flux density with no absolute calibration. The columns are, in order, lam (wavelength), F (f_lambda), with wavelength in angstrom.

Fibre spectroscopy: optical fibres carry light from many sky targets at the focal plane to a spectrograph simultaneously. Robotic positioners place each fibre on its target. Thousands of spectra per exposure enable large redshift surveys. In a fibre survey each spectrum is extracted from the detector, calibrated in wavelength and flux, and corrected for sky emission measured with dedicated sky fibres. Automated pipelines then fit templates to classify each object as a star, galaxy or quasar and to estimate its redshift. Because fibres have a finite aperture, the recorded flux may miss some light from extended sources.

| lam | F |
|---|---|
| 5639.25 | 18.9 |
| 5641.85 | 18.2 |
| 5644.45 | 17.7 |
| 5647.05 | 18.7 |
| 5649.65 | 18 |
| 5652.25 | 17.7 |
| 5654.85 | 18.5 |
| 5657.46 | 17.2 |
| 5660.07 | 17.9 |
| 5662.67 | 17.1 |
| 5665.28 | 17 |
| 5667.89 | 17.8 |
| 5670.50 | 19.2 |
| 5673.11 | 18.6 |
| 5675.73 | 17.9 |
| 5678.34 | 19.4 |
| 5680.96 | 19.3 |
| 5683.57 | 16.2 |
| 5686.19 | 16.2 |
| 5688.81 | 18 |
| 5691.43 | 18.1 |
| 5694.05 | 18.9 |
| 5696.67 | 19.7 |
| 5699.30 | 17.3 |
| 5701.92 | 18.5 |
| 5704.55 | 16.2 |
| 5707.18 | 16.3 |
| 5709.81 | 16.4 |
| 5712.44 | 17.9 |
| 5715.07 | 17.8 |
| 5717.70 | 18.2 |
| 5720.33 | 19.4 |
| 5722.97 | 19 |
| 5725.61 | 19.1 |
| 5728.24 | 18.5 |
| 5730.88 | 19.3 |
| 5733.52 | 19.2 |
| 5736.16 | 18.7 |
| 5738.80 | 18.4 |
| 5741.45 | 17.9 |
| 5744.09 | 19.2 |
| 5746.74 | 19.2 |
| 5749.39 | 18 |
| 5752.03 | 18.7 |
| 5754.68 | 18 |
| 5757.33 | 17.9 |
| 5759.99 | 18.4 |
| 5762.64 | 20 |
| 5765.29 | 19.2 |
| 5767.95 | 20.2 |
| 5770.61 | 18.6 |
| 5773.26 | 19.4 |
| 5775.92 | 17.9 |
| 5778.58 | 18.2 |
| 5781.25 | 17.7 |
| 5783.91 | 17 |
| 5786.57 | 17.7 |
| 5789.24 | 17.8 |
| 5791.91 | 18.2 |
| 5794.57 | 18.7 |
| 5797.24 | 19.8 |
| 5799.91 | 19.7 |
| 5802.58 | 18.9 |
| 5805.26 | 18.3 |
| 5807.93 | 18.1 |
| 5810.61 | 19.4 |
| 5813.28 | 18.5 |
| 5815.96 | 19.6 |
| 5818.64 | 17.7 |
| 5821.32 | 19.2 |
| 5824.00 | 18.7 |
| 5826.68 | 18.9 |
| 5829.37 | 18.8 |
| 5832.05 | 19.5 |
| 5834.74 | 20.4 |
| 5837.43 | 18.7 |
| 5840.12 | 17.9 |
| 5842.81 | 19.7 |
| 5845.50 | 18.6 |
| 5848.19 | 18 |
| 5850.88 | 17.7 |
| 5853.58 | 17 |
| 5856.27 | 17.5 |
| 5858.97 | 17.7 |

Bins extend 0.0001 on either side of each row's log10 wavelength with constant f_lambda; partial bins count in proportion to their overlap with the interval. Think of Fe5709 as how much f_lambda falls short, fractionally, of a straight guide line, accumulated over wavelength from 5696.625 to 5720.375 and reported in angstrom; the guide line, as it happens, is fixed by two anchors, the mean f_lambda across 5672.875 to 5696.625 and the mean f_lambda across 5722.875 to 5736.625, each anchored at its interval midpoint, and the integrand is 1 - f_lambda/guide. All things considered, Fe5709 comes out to 1.3 angstrom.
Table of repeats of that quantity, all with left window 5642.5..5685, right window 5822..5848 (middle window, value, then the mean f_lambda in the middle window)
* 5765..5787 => 0.3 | 18.4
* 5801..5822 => 0.2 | 18.7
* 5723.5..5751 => -0.5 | 18.8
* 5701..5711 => 0.8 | 16.8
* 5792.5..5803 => -0.3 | 19.2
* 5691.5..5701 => -0.2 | 18.6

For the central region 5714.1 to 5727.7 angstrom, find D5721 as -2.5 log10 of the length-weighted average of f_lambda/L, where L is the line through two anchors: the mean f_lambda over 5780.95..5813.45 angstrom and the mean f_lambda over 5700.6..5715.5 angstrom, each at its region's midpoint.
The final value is -0.08 mag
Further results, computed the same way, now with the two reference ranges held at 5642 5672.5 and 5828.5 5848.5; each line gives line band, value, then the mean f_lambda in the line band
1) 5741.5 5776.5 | -0.02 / 18.8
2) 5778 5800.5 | 0.03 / 18.3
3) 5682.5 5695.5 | 0.04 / 17.5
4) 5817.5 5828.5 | 0.02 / 18.6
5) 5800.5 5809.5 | 0.01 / 18.5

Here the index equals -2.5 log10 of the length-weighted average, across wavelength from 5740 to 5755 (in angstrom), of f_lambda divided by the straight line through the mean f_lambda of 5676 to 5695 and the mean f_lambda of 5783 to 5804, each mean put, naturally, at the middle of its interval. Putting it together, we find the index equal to -0.01 mag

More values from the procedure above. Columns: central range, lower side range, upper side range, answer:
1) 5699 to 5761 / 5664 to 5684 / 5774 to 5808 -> 0.00 mag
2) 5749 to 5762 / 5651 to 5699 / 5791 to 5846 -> 0.01 mag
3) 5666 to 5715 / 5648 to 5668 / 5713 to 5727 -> 0.02 mag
